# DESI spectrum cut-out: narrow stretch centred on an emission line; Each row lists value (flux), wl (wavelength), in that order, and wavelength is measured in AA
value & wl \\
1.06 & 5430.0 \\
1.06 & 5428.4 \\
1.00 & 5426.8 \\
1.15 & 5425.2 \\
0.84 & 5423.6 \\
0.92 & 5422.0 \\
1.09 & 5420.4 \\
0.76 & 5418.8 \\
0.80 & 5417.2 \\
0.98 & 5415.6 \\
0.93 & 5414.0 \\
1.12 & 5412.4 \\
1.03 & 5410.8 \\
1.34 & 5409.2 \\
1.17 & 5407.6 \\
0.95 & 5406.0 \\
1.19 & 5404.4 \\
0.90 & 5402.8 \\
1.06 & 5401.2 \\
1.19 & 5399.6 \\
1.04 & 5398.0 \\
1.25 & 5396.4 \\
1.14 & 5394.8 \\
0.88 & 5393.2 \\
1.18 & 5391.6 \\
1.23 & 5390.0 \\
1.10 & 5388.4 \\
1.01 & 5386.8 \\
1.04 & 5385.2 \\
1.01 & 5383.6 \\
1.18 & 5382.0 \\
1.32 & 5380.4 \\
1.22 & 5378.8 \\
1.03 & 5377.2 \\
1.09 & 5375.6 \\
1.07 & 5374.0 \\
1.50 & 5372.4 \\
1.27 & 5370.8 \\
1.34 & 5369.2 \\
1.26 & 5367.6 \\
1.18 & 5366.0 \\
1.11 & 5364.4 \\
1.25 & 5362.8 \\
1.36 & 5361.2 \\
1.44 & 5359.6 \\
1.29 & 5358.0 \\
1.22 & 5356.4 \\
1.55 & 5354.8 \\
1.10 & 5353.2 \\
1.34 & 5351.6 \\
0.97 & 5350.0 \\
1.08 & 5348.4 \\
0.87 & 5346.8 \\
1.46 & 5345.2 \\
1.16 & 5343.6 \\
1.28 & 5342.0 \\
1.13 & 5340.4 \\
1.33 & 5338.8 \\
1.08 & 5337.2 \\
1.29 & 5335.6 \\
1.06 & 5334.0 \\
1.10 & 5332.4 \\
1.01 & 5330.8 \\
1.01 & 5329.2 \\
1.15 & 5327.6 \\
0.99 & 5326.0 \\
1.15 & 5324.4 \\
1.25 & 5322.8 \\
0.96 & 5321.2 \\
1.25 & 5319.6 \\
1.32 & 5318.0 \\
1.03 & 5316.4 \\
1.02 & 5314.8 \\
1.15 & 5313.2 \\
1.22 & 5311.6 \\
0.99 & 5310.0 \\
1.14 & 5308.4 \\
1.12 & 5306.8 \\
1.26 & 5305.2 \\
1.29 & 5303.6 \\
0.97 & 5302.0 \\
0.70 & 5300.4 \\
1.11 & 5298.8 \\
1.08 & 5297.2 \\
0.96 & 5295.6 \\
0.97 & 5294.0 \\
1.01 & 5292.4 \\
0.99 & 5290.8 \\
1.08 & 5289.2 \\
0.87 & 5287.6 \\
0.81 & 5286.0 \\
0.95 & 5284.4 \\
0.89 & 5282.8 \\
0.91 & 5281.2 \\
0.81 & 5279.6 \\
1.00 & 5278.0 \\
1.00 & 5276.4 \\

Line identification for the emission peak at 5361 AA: C III] 1909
